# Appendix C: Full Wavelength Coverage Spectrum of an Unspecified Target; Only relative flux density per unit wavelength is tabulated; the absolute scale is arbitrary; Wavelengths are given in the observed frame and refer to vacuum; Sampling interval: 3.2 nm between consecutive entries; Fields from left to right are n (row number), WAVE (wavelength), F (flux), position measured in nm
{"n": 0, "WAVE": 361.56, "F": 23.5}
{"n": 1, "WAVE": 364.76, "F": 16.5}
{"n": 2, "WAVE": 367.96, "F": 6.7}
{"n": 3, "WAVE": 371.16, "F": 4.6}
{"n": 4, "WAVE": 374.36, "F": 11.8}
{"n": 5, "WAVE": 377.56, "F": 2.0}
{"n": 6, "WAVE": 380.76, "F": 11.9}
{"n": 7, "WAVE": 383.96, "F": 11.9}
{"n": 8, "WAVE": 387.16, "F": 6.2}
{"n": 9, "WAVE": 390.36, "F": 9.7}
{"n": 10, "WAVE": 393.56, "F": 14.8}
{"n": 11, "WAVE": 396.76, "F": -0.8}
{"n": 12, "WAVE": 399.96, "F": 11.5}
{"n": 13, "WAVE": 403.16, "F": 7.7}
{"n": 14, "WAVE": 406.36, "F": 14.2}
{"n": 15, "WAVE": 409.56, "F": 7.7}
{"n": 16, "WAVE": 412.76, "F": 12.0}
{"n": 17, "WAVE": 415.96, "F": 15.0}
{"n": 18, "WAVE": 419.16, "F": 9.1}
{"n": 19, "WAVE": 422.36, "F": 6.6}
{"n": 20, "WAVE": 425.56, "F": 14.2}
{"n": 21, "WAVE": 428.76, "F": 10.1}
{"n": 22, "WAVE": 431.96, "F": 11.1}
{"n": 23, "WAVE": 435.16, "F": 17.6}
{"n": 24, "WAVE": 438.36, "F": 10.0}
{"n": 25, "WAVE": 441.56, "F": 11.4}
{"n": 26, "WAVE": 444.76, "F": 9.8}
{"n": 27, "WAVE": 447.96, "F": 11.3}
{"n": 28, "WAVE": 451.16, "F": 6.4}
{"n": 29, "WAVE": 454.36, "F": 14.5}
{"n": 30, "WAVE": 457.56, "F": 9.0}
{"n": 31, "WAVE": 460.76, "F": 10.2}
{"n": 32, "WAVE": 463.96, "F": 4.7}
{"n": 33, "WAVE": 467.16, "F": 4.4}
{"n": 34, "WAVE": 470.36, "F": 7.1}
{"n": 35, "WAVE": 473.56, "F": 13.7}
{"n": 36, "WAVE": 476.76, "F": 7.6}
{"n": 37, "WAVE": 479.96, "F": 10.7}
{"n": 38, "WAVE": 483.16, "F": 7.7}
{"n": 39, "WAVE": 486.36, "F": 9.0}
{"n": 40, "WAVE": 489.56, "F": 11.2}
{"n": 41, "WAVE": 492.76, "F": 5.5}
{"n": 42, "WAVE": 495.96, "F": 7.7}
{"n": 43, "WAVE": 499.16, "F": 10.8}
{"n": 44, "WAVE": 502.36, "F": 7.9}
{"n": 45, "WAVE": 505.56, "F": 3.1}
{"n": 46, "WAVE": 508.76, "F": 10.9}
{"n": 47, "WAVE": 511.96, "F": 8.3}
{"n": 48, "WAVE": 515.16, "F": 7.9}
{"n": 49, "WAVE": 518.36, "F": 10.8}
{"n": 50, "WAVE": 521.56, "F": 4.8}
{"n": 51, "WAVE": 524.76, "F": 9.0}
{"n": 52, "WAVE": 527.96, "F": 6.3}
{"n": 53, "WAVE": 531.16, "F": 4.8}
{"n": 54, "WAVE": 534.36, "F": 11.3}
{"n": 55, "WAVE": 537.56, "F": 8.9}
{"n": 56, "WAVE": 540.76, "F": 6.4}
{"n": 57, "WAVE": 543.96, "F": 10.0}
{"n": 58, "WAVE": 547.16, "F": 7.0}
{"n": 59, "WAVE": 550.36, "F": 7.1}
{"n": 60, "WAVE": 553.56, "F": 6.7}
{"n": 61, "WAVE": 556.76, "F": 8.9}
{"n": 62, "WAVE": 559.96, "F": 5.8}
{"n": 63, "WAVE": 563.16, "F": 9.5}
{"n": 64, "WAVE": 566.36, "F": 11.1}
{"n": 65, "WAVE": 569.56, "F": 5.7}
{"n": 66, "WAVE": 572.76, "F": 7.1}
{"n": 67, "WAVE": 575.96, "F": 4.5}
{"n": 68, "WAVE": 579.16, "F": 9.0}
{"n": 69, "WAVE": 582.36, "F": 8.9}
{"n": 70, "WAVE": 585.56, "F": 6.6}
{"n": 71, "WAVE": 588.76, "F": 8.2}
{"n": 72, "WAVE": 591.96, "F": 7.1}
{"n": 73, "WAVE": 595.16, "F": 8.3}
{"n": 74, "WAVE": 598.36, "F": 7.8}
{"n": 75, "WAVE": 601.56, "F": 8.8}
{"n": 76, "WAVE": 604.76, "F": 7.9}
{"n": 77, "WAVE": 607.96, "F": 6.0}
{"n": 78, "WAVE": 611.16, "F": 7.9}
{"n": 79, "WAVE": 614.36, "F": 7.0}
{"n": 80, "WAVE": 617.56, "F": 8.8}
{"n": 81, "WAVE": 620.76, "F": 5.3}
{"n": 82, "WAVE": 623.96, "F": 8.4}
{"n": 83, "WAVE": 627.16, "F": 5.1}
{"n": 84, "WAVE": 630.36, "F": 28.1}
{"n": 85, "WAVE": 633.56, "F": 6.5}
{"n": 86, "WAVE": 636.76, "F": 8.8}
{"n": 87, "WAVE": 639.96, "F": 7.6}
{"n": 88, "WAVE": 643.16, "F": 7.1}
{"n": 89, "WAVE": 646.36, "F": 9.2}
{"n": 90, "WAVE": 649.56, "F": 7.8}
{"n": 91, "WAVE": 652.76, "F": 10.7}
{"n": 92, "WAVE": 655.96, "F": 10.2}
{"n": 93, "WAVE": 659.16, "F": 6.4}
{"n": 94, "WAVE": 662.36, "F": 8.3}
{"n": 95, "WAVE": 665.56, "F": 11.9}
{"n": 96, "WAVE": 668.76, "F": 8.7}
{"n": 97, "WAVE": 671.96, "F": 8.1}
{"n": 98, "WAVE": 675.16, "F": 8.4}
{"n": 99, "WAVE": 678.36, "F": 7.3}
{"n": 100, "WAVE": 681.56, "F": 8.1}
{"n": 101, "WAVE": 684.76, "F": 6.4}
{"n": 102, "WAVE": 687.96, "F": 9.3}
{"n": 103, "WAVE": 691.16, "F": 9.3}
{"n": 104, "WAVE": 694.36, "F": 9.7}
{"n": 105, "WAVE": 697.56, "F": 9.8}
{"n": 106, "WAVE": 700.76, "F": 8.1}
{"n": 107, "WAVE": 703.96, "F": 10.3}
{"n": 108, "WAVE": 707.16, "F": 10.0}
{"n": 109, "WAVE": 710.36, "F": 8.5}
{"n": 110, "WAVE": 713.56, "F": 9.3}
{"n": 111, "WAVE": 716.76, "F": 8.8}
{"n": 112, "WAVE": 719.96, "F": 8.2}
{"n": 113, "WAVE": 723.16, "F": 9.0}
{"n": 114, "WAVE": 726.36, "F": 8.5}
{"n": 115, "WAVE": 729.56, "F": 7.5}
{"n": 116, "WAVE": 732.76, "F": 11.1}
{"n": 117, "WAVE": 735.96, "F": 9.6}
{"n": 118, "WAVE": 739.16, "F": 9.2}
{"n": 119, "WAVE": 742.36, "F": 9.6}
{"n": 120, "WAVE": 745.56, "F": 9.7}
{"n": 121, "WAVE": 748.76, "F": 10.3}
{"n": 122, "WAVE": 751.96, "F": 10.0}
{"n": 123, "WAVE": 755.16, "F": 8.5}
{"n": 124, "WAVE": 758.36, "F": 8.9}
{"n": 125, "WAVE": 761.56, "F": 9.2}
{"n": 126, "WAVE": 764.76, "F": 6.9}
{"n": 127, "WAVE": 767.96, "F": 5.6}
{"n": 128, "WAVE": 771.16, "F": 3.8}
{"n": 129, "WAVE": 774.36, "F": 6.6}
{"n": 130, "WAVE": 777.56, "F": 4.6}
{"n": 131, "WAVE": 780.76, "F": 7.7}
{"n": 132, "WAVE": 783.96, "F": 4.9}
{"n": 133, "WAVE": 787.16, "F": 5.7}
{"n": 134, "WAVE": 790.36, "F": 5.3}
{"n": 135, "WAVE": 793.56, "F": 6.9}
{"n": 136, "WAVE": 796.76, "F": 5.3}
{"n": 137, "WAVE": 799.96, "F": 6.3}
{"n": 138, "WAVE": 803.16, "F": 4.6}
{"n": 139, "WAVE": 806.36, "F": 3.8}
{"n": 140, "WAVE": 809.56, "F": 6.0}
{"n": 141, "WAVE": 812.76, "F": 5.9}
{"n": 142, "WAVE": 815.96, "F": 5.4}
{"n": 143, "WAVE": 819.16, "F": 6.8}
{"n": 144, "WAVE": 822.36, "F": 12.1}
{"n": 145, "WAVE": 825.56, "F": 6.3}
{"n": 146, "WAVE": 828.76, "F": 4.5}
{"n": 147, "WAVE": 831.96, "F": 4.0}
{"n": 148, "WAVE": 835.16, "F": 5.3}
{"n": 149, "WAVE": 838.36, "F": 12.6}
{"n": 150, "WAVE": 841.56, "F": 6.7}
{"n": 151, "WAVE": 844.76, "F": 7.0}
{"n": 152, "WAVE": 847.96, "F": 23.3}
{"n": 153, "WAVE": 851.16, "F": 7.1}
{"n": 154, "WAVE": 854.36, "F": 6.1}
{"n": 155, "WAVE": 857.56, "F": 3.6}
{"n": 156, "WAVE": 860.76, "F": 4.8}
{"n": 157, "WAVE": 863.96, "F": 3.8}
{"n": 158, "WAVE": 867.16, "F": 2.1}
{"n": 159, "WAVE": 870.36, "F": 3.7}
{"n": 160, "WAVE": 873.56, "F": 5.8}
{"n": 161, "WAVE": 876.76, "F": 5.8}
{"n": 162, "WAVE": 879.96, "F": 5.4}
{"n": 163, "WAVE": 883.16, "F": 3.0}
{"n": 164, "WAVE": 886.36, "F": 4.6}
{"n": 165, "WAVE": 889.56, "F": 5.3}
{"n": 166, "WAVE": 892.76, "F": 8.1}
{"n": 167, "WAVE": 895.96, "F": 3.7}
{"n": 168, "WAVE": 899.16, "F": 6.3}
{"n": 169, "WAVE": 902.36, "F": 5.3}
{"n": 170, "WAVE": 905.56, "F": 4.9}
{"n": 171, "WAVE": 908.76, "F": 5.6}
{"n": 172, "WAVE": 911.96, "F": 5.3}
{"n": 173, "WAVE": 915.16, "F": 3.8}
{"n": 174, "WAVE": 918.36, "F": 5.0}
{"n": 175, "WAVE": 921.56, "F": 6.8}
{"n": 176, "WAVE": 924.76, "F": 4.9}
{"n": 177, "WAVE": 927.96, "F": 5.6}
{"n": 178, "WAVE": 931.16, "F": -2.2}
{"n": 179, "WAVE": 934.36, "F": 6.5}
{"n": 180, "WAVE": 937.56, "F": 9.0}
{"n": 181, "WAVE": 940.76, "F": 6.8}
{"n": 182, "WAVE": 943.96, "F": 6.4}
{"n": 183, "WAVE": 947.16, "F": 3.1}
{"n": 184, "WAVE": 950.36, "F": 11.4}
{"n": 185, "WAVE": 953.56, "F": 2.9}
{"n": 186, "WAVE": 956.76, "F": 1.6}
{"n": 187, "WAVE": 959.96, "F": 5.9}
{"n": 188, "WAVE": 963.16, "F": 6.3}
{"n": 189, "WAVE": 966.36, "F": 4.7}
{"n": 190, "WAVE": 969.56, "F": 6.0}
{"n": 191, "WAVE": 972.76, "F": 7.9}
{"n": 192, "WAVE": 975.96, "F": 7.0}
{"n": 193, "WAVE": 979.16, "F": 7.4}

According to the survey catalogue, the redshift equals 0.691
